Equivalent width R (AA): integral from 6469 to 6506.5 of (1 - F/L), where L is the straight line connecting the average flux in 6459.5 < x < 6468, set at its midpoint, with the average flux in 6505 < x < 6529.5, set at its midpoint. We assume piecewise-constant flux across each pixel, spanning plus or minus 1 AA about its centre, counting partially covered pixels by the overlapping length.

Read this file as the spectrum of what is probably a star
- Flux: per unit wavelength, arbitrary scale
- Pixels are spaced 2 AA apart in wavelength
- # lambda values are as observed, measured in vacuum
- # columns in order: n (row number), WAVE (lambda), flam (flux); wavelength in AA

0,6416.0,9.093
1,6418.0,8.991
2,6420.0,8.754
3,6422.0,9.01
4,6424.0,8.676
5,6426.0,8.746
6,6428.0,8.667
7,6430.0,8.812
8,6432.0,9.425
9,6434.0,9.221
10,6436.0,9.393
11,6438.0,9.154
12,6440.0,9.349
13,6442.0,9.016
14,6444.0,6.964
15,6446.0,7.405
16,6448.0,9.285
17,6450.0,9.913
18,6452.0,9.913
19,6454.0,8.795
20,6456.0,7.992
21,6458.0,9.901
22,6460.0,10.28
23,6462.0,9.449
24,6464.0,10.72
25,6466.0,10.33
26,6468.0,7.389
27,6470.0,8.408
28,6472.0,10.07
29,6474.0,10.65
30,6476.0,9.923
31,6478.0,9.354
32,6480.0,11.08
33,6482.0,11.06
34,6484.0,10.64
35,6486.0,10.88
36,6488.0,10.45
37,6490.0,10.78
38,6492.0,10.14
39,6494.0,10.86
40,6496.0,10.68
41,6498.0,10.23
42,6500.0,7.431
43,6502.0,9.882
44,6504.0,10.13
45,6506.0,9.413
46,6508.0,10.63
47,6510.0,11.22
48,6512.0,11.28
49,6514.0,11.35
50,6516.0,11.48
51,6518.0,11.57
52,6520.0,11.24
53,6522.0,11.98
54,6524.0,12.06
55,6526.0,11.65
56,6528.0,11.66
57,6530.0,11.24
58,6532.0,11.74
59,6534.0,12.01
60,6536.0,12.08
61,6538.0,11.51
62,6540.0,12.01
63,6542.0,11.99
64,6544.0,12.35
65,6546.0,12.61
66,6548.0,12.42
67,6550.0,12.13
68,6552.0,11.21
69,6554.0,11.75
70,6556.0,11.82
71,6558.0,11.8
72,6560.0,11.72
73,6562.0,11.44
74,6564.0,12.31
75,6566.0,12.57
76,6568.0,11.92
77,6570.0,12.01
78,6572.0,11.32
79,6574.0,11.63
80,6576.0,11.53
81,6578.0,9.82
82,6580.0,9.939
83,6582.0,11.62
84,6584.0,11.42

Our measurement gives 1.3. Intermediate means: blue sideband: 9.86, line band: 10.1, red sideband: 11.3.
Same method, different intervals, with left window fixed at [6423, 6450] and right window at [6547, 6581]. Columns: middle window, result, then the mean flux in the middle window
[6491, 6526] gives -1.0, 10.7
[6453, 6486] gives -0.8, 9.79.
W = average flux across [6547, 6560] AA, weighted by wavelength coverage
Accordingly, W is 11.8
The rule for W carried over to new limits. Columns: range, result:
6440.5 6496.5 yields 9.71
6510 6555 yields 11.8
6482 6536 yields 10.9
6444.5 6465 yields 9.31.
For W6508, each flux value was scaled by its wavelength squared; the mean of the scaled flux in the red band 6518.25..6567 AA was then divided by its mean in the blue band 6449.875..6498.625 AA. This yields 1.21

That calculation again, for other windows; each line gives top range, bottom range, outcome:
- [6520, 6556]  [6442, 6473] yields 1.34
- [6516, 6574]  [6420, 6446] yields 1.39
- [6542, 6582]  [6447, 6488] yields 1.23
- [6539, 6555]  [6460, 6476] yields 1.28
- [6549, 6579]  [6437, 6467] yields 1.31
